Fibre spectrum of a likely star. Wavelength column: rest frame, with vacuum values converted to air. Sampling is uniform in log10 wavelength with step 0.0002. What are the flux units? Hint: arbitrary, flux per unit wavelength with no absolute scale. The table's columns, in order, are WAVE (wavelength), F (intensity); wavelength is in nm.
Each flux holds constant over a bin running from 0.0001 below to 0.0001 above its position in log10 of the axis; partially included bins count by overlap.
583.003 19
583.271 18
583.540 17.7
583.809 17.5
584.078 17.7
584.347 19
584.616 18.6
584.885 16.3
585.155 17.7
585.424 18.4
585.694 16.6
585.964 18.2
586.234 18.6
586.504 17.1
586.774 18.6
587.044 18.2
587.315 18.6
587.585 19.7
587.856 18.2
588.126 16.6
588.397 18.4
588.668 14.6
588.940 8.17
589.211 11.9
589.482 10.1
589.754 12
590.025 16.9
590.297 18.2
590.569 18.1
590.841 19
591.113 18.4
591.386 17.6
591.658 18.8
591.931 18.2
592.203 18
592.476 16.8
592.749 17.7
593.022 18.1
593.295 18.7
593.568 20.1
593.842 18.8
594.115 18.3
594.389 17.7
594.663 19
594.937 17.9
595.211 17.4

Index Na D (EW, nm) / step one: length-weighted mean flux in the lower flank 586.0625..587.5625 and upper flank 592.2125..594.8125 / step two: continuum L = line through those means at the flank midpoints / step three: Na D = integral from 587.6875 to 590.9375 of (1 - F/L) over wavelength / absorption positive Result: 0.56 nm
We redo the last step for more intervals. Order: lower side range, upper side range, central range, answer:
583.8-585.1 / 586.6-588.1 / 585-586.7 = 0.035 nm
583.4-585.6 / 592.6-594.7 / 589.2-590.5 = 0.286 nm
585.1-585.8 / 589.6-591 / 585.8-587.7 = -0.111 nm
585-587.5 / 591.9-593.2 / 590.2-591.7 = -0.042 nm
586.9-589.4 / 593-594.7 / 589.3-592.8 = 0.109 nm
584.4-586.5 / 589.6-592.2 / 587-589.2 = 0.174 nm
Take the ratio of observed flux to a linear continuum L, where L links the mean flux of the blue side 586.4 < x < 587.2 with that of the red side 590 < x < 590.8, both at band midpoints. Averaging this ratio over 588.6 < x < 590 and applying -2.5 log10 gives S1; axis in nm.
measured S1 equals 0.474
